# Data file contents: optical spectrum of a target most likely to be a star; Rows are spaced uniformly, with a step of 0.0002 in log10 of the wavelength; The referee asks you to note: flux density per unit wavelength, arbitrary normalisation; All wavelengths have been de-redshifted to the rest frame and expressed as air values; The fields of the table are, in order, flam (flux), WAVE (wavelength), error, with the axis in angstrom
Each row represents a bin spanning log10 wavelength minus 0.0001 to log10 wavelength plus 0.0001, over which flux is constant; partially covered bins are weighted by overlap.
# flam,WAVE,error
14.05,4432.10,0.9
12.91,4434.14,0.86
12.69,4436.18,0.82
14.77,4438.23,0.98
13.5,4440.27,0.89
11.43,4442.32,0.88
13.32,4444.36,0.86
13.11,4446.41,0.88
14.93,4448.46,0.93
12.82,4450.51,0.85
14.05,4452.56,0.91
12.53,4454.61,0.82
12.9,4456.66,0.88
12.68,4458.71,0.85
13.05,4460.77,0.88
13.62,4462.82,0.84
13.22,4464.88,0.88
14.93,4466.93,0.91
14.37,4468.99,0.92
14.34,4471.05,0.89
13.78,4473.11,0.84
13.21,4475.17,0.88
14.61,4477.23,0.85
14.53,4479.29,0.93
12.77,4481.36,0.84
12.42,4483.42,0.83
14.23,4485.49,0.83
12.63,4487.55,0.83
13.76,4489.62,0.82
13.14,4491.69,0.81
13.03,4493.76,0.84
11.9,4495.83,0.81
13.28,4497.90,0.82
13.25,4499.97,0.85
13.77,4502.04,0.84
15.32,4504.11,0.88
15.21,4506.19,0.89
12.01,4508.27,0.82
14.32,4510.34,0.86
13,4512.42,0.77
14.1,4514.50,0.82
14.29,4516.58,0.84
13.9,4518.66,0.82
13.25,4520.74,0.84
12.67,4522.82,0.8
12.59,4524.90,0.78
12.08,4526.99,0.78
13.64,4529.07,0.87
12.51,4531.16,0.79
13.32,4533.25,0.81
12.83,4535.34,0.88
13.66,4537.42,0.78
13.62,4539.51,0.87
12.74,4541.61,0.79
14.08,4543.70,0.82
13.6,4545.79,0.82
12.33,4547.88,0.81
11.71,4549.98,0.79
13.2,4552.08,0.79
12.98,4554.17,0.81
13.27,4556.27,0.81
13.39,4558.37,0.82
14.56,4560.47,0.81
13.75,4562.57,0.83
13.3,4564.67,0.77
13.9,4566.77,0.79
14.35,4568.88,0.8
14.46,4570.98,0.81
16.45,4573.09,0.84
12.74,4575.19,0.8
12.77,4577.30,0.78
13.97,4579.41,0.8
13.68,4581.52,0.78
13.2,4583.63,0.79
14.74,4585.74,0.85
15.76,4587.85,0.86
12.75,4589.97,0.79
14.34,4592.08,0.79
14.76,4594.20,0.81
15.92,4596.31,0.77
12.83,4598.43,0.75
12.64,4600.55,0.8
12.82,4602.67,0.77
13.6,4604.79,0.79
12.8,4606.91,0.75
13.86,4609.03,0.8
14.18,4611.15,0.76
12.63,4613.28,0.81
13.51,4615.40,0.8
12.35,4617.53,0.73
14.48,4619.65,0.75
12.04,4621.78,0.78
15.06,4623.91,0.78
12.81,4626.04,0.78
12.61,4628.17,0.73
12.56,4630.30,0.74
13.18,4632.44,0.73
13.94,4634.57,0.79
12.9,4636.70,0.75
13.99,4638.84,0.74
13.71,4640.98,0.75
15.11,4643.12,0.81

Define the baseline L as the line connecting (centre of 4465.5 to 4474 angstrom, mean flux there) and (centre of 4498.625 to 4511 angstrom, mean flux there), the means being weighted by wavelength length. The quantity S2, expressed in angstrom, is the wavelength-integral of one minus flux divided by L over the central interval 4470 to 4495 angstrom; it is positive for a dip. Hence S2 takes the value 1.2 angstrom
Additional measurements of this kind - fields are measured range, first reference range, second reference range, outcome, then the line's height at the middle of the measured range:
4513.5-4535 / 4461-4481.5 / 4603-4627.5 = 0.8 angstrom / 13.7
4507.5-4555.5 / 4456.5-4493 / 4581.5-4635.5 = 1.5 angstrom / 13.6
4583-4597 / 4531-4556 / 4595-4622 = -1.2 angstrom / 13.3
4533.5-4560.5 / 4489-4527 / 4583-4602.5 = 1.1 angstrom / 13.7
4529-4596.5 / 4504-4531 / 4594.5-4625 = -0.9 angstrom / 13.5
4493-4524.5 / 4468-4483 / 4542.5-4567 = 0.2 angstrom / 13.6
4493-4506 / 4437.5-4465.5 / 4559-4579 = 0.0 angstrom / 13.6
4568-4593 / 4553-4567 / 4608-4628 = -1.1 angstrom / 13.5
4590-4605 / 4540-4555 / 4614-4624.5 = -0.6 angstrom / 13.3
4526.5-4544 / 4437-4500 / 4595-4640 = 0.3 angstrom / 13.4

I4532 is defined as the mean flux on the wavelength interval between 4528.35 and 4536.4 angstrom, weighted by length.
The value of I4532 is 13.1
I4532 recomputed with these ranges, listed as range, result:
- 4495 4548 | 13.4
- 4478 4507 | 13.5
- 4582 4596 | 14.3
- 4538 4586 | 13.6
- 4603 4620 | 13.4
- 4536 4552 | 13.1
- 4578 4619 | 13.7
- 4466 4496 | 13.6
